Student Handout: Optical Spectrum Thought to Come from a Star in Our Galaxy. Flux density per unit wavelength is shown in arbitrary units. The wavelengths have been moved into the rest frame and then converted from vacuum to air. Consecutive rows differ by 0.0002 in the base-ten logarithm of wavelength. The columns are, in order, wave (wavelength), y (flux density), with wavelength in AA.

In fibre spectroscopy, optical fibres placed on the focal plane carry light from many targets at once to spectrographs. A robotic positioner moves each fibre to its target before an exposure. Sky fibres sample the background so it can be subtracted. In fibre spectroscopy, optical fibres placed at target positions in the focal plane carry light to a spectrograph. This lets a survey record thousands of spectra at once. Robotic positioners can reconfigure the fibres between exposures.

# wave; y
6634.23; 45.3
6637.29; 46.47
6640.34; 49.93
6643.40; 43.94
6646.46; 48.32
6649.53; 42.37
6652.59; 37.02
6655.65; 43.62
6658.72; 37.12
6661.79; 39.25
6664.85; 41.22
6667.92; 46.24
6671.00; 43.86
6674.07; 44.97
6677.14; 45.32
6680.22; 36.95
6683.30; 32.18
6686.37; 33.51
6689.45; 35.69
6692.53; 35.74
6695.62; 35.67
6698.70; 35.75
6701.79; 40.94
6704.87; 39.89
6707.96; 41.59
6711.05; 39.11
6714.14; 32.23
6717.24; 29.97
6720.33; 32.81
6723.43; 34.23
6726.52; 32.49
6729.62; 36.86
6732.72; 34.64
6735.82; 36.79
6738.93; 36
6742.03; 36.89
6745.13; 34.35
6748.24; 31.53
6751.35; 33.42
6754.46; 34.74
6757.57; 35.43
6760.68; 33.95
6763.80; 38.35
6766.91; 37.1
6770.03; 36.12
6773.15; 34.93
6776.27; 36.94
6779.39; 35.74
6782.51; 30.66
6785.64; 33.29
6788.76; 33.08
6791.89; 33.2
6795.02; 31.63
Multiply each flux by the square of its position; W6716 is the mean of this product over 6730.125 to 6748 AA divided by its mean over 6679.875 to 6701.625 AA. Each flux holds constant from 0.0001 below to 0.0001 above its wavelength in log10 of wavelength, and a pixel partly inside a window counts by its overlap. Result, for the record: 1.0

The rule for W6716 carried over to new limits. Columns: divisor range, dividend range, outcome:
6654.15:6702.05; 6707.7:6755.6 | 0.90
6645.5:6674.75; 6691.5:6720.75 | 0.88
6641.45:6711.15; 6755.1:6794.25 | 0.89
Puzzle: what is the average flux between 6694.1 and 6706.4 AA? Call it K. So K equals 38.1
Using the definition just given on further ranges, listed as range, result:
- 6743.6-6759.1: 33.9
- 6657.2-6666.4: 39.2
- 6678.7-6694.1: 34.8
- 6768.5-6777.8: 36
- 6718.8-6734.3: 34.2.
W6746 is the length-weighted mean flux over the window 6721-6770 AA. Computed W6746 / 35.1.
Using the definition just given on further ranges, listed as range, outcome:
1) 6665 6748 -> 37.1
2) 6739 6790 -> 34.8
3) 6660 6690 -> 40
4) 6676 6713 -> 37.6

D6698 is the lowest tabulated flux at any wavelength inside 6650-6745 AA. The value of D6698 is 29.97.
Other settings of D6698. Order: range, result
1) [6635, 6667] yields 37.02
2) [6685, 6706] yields 33.51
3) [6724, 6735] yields 32.49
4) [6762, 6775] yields 34.93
